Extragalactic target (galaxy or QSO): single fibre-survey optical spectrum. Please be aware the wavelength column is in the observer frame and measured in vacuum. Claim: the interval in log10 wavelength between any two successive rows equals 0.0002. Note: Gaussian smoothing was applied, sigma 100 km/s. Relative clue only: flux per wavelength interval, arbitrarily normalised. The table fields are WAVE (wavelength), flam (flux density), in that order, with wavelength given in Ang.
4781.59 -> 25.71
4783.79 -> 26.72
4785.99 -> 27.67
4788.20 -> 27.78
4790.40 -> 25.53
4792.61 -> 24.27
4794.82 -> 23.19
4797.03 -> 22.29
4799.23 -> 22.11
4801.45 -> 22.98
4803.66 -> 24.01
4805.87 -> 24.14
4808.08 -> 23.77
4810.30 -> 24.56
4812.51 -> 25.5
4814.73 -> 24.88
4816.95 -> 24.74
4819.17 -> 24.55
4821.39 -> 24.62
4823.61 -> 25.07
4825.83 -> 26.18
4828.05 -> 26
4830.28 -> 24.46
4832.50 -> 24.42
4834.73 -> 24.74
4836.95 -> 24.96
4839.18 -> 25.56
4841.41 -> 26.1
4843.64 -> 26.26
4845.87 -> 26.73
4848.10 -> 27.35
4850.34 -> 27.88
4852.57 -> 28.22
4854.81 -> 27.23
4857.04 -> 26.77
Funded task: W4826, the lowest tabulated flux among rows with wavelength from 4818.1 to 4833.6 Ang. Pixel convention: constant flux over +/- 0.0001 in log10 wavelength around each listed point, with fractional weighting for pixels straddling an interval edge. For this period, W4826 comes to 24.42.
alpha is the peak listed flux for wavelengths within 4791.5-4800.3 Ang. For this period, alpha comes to 24.27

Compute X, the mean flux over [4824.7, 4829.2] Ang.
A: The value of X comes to 26.1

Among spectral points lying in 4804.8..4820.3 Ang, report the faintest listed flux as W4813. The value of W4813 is 23.77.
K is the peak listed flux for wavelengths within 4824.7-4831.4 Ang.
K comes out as 26.18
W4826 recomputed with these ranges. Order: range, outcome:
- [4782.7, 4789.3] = 26.72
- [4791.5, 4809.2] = 22.11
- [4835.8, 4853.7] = 24.96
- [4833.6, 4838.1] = 24.74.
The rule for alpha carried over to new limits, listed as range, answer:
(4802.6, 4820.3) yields 25.5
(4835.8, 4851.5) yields 27.88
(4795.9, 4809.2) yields 24.14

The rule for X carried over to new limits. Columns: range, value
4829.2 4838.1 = 24.7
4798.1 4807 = 23.3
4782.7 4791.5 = 26.9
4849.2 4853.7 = 28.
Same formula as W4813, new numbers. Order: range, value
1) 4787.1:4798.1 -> 22.29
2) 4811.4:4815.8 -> 24.88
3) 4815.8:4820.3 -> 24.55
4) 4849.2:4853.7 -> 27.88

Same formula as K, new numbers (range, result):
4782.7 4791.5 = 27.78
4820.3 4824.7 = 25.07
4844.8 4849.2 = 27.35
